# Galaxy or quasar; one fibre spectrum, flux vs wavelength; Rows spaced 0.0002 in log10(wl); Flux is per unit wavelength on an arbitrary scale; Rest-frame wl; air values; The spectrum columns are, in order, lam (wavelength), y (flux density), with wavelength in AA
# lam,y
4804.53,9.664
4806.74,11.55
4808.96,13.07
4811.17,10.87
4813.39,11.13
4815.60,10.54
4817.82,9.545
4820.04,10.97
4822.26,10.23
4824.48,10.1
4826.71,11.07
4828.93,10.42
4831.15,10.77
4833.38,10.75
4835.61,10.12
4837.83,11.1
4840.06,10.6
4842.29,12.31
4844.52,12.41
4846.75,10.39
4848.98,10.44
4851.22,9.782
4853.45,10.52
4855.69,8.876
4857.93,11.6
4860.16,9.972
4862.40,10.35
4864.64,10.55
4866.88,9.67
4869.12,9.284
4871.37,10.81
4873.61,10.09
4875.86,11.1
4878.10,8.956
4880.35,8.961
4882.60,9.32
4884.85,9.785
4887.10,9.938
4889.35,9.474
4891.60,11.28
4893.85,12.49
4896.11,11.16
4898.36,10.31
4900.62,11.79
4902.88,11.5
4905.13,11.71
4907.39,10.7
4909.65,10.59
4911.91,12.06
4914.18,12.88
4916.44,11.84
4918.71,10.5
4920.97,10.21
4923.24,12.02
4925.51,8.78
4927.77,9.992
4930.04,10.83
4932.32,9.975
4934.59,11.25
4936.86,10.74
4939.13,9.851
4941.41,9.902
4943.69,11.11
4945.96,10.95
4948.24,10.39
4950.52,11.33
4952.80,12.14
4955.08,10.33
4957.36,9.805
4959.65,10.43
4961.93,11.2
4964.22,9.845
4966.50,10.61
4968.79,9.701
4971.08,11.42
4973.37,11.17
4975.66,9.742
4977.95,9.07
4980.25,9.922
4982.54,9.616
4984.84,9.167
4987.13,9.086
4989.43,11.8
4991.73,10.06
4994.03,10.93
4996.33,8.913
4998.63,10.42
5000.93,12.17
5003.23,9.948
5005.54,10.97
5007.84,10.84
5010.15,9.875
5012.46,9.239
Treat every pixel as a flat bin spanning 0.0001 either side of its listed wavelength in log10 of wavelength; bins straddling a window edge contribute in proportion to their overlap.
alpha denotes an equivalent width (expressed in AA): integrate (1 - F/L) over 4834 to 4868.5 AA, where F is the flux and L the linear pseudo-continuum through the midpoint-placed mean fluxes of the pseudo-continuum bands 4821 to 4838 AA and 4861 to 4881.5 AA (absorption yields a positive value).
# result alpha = -1.06 AA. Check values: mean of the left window 10.5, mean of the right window 9.97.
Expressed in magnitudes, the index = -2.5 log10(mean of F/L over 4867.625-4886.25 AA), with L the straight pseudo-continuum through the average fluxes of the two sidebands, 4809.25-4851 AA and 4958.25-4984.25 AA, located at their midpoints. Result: 0.09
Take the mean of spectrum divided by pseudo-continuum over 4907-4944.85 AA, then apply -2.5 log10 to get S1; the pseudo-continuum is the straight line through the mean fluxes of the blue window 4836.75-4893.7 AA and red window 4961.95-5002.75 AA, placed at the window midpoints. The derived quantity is -0.05 mag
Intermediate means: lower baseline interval 10.3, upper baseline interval 10.2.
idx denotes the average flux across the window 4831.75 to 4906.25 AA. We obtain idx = 10.5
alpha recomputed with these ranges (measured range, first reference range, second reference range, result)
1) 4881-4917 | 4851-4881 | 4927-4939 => -2.53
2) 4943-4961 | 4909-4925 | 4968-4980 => -0.26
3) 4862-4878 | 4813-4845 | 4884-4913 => 1.06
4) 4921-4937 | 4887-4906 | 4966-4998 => 0.38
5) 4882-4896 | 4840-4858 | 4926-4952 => 0.22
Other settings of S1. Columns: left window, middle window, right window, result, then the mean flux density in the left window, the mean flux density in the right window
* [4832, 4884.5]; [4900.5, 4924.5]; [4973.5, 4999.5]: -0.13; 10.3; 9.93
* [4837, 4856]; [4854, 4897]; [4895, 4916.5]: 0.09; 10.8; 11.4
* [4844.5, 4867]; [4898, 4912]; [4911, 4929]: -0.04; 10.4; 11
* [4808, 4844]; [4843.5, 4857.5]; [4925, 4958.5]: 0.04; 10.9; 10.5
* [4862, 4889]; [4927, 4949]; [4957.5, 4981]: -0.04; 9.87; 10.3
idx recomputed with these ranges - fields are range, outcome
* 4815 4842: 10.6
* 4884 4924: 11.1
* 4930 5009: 10.4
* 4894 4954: 11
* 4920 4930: 10.3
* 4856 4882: 10.1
